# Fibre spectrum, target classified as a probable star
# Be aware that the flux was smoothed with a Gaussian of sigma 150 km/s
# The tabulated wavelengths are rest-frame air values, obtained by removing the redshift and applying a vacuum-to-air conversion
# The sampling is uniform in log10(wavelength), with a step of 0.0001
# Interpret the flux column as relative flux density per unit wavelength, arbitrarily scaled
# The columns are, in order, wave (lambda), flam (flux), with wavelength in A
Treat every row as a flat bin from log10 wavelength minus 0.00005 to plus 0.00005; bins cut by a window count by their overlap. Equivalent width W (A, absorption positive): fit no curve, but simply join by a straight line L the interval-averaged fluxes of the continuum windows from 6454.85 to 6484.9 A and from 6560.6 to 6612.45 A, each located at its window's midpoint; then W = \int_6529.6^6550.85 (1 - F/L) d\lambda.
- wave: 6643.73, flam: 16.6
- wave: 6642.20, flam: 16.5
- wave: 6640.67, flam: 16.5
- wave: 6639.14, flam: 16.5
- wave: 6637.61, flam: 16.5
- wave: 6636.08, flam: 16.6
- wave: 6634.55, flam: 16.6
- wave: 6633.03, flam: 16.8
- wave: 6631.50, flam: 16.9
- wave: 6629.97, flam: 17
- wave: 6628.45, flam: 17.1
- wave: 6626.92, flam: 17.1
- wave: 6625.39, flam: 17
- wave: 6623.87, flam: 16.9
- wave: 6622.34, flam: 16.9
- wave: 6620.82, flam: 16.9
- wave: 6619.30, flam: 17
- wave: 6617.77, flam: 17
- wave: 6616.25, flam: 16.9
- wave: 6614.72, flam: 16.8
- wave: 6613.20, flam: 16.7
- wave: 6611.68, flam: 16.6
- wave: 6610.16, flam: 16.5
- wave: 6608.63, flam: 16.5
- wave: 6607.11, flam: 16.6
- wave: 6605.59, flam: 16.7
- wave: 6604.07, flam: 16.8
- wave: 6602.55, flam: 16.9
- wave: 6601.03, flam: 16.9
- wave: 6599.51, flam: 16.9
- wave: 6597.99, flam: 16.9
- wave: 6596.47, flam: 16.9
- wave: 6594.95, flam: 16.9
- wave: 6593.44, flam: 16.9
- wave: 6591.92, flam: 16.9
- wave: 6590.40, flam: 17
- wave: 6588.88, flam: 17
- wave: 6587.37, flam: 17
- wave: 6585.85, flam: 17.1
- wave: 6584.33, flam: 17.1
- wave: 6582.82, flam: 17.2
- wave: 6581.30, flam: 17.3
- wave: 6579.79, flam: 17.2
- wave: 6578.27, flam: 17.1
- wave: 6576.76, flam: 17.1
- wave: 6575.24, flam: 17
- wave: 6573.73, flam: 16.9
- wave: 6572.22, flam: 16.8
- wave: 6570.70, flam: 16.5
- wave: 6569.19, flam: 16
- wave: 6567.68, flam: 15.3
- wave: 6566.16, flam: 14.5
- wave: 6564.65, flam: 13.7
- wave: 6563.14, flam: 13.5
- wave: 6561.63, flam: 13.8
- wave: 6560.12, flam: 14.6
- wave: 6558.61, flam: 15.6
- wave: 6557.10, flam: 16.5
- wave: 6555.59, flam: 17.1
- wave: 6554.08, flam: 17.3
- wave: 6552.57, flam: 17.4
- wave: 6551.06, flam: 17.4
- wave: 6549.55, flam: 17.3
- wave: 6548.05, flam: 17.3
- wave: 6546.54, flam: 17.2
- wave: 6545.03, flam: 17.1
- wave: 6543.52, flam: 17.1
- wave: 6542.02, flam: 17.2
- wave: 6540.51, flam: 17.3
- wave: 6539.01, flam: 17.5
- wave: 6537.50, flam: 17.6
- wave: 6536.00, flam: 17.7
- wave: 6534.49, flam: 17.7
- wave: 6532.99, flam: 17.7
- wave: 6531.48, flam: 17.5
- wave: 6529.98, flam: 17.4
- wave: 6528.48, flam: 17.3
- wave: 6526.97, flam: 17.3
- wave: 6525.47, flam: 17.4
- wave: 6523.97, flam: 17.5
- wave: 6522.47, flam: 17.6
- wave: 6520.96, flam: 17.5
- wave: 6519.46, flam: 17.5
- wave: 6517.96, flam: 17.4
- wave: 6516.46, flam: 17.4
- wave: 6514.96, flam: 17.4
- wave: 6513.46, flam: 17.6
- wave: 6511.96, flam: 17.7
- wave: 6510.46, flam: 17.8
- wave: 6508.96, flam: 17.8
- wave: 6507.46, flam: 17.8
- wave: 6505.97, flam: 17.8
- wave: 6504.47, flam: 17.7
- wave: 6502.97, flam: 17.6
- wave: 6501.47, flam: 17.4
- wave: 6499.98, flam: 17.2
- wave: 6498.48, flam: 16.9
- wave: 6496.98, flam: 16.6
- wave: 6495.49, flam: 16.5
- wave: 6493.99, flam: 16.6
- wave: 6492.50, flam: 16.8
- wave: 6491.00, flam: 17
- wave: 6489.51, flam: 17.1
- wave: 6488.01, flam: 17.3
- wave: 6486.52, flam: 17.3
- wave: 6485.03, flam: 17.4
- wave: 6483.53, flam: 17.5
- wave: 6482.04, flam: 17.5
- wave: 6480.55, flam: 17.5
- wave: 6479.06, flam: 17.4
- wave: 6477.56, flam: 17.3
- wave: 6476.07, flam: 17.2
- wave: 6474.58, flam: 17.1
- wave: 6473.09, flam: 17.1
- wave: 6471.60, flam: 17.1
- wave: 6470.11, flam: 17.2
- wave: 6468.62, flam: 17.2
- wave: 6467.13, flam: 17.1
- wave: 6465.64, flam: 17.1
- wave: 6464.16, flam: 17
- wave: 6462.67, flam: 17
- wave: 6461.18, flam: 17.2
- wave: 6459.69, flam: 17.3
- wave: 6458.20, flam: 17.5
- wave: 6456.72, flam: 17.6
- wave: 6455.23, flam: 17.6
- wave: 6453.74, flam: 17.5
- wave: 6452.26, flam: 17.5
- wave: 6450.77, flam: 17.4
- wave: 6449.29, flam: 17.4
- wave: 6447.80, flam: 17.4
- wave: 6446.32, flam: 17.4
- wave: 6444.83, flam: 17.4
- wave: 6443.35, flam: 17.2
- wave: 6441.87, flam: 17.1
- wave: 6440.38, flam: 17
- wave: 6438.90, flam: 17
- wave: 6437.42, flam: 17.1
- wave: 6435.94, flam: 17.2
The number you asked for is -0.8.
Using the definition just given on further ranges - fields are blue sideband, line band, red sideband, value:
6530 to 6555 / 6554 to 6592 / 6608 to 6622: 2.0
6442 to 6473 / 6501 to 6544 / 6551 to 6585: -2.3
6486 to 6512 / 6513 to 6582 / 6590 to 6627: 1.0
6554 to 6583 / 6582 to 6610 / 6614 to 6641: -0.9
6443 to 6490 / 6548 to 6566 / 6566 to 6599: 1.1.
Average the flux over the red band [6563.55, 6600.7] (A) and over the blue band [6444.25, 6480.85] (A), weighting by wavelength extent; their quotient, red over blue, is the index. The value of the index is 1.0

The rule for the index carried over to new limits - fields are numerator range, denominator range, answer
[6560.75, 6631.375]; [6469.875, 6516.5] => 0.96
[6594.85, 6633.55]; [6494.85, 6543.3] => 0.97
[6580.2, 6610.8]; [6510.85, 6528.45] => 0.97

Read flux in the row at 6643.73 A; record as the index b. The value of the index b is 16.6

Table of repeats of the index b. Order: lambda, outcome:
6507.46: 17.8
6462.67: 17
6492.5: 16.8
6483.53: 17.5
